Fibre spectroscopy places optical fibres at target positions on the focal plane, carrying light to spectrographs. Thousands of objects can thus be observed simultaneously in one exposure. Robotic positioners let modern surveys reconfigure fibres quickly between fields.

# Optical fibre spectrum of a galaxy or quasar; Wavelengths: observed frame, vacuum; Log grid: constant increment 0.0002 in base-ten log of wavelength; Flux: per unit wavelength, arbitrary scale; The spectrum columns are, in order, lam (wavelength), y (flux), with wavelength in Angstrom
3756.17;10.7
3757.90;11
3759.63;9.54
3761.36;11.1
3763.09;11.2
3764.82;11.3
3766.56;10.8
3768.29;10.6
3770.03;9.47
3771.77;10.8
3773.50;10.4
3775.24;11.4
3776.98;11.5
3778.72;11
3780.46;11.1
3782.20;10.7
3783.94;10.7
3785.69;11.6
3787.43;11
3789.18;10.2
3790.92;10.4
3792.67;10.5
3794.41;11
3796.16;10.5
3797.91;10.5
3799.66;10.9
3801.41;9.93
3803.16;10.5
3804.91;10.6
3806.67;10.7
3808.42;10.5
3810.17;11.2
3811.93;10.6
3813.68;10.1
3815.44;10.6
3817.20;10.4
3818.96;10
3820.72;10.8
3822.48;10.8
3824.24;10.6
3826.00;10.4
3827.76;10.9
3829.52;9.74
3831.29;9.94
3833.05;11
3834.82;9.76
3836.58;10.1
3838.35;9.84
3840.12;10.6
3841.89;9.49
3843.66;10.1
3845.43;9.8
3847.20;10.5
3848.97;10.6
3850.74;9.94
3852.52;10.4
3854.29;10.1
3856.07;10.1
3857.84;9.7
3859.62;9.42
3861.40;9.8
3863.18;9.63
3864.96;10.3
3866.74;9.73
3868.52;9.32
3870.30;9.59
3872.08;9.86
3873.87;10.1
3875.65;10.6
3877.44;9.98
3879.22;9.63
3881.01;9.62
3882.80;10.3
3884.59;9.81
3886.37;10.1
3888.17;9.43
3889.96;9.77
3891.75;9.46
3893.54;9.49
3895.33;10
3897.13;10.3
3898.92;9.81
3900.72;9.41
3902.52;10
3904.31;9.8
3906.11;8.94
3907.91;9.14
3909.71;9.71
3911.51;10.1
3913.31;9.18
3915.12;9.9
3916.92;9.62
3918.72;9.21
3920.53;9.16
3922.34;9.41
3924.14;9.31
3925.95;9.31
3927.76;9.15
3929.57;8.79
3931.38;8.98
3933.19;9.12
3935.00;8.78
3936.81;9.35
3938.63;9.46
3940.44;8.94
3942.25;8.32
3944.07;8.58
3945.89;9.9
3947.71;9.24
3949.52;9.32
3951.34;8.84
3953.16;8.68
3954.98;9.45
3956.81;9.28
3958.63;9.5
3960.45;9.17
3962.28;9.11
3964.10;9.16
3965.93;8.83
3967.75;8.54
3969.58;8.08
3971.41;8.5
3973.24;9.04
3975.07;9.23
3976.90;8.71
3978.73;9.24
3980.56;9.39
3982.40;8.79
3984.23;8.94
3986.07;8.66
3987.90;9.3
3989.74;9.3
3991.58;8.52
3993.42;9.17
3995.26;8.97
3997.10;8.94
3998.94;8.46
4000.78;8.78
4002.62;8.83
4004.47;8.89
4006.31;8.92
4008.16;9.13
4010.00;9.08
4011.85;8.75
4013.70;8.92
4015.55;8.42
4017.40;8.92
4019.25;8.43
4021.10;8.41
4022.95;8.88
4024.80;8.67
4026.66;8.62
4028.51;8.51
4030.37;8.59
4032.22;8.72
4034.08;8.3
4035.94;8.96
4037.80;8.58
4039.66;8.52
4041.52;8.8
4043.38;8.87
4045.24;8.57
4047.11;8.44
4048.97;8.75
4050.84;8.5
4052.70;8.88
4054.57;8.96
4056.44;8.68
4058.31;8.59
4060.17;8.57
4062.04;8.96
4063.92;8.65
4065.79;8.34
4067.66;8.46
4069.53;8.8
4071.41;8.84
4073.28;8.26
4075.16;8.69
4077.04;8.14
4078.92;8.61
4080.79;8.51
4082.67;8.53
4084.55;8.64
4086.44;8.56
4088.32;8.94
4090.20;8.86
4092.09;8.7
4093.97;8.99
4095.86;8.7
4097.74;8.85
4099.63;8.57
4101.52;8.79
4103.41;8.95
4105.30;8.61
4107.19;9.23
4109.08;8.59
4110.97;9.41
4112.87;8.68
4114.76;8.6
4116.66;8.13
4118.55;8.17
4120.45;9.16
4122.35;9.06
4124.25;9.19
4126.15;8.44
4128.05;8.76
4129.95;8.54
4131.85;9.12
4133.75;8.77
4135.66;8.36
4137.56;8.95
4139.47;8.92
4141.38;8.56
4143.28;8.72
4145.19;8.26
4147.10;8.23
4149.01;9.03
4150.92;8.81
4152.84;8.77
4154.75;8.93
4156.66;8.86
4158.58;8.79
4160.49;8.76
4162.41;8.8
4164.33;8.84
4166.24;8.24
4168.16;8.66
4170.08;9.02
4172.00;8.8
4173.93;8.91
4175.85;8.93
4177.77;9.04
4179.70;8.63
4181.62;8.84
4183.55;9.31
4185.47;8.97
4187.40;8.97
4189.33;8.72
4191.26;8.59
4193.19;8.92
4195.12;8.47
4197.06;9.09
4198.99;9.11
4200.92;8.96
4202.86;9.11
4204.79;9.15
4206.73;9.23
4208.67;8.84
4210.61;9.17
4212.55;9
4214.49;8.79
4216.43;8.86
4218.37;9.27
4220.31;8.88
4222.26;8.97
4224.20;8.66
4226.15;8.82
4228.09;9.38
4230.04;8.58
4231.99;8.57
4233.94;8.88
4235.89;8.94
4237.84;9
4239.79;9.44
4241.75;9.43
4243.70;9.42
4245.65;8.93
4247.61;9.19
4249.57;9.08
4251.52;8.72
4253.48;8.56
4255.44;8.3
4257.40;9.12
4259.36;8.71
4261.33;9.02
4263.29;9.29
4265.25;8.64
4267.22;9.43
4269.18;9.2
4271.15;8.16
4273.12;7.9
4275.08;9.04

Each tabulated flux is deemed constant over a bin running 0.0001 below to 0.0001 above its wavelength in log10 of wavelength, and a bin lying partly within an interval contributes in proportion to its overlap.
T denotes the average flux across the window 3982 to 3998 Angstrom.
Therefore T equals 8.96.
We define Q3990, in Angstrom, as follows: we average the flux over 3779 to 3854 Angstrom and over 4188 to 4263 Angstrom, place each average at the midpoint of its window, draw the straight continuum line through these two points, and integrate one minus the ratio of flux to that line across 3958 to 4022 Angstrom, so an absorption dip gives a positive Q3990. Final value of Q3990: 6.1 Angstrom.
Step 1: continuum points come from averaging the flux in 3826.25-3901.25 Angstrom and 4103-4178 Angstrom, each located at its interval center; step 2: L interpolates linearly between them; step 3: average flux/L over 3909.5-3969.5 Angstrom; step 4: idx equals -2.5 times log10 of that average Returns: 0.053 mag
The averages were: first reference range 9.96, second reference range 8.76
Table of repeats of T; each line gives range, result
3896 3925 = 9.57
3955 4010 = 8.95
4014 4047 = 8.63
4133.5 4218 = 8.84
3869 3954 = 9.48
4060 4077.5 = 8.58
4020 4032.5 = 8.63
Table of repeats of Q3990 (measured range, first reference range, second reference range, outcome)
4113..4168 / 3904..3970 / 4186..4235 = 1.7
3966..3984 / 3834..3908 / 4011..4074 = 0.6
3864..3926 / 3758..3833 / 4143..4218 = 2.9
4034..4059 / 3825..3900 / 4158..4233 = 1.8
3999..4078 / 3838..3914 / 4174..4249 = 6.3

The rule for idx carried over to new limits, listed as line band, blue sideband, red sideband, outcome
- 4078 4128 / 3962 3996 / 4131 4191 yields 0.010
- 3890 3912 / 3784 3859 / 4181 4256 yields 0.048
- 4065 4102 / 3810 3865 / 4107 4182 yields 0.050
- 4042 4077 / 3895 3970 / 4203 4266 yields 0.060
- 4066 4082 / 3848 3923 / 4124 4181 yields 0.064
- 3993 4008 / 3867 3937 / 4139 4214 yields 0.053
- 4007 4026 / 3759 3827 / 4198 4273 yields 0.122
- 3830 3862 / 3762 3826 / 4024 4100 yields 0.025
